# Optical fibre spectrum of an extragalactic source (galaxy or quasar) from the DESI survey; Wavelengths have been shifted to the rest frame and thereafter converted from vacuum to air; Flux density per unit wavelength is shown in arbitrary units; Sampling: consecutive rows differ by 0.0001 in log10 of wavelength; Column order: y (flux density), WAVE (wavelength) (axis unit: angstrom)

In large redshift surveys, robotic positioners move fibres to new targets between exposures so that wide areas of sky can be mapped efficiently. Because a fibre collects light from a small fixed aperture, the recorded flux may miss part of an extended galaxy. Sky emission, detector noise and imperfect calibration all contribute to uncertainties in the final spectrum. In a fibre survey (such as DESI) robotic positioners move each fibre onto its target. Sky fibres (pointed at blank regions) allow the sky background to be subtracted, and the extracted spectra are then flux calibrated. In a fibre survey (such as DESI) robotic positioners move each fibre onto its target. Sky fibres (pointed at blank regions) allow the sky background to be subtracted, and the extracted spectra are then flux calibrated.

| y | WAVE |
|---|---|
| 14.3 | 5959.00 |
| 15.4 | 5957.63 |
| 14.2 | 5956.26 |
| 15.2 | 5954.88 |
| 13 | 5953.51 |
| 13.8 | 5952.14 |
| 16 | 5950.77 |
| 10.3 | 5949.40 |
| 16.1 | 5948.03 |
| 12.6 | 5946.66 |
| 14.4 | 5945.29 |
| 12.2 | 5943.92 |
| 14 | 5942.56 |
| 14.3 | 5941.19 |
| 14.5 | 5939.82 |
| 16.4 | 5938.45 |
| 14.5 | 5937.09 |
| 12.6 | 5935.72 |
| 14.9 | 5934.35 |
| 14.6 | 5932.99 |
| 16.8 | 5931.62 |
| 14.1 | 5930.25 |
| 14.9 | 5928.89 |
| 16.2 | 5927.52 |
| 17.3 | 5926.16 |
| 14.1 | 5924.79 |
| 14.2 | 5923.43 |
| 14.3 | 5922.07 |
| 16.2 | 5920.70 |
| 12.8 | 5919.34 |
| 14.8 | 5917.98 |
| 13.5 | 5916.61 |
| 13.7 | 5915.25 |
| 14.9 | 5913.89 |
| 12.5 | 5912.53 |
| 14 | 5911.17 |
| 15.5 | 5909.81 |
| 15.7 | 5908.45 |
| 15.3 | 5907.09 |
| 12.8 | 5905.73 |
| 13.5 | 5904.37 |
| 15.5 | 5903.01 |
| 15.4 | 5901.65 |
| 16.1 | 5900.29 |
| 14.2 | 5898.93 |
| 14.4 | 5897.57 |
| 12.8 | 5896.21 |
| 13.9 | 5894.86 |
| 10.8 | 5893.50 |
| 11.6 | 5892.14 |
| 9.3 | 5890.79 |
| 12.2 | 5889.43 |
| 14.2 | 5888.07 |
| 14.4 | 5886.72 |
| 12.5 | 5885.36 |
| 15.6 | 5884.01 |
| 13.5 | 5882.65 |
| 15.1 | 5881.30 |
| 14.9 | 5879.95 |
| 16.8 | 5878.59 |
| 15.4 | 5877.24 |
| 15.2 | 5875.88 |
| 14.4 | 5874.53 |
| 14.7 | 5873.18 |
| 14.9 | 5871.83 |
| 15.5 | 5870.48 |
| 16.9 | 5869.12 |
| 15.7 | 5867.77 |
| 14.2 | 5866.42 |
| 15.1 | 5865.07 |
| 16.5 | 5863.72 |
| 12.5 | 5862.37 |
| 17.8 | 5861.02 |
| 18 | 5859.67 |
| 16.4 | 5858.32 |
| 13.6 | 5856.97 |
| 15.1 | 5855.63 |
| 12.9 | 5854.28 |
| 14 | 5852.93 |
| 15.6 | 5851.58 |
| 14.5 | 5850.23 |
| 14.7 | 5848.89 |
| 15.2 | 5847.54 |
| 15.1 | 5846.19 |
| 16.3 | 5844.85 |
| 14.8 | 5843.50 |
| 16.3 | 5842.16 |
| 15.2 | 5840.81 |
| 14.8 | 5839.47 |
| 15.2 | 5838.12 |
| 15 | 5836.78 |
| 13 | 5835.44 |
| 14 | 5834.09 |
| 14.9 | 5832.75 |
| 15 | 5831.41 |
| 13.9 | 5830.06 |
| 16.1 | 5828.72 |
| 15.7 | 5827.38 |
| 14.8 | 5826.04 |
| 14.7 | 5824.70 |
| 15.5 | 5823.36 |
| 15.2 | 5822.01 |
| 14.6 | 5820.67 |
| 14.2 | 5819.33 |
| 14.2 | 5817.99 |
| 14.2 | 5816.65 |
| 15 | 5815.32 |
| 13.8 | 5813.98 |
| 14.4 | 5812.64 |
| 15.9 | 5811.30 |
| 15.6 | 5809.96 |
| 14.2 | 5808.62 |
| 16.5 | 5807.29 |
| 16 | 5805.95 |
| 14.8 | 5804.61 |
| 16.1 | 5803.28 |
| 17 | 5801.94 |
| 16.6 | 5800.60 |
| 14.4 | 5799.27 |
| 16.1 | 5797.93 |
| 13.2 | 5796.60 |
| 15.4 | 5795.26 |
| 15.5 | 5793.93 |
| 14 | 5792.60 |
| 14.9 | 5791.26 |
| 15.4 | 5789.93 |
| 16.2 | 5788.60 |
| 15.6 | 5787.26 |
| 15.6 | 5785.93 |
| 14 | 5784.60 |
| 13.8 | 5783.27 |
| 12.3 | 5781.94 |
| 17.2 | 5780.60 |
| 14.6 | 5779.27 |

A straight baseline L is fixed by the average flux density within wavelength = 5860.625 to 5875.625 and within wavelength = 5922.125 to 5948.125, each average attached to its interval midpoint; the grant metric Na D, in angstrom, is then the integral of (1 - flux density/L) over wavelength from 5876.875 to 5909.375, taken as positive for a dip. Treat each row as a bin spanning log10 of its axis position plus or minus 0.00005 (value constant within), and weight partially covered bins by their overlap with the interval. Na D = 2.21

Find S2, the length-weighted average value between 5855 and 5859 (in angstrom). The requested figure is 15.1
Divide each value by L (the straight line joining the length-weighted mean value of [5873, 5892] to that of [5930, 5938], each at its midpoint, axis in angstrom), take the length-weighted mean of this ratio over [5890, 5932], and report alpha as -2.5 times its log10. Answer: 0.02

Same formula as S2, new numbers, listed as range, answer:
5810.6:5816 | 14.8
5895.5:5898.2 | 13.6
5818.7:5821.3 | 14.4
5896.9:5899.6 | 14.3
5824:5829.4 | 15.3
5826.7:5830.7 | 15.3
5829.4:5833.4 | 14.6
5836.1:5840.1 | 15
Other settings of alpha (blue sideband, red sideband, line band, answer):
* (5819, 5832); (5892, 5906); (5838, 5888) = -0.05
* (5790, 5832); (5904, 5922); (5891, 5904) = 0.05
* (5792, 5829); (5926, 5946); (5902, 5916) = 0.03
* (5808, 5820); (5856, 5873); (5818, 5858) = 0.02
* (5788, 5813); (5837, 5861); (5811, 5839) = 0.04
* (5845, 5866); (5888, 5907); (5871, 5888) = -0.05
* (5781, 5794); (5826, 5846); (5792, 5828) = -0.02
